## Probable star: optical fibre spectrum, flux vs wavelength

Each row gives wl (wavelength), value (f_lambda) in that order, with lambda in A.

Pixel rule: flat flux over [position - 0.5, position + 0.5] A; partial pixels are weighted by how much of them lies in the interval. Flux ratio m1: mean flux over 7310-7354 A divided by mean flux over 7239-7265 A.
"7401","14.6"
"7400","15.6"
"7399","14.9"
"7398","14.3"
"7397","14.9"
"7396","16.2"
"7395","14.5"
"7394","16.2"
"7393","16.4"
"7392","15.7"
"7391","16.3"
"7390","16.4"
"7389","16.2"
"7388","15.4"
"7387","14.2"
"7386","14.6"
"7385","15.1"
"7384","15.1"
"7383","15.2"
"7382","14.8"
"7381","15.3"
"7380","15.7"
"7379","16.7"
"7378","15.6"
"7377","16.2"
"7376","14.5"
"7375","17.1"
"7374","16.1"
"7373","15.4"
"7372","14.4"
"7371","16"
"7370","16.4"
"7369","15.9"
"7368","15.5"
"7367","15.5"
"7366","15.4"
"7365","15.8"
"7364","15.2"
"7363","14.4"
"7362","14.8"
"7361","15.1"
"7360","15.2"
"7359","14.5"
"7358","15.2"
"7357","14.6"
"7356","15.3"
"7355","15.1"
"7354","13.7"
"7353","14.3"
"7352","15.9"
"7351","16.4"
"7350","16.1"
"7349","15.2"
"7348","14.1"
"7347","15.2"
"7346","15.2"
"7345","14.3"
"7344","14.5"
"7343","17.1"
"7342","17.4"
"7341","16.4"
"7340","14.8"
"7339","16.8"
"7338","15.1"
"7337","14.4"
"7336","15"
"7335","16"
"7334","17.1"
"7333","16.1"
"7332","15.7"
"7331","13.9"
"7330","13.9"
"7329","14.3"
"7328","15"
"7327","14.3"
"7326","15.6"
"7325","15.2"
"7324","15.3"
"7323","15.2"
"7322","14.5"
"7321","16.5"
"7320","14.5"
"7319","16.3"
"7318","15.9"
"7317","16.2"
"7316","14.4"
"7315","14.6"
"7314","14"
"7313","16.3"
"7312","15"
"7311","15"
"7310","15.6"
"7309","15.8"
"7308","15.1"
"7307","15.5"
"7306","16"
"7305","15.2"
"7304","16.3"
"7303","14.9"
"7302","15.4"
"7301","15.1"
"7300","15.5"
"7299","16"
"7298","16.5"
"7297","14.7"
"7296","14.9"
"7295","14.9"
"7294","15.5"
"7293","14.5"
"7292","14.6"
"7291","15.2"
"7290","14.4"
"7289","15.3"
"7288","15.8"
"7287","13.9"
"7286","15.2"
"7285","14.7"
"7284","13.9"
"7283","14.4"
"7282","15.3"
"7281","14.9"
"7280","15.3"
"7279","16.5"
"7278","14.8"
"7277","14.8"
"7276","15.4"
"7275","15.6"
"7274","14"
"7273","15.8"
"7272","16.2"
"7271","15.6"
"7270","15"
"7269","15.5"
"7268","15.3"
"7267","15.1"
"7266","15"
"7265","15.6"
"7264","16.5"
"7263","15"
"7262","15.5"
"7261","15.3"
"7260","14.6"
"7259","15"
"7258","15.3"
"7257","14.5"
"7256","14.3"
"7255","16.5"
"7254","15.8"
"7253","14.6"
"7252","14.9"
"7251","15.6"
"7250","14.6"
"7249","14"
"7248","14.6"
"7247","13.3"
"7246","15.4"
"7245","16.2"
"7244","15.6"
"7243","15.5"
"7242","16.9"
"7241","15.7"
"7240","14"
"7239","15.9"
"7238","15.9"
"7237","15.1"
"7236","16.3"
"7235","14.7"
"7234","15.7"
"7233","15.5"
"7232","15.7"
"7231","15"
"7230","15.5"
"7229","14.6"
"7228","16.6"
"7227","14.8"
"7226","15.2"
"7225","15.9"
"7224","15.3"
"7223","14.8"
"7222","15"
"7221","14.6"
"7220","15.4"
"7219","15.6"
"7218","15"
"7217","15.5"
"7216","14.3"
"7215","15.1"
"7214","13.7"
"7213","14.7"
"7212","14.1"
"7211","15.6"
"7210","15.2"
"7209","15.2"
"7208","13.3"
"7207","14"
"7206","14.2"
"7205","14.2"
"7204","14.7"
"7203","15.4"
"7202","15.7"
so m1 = 1.01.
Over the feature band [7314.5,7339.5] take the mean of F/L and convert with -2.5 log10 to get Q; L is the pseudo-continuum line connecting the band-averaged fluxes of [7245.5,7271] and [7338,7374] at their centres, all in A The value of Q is 0.000 mag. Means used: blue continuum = 15.1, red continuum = 15.4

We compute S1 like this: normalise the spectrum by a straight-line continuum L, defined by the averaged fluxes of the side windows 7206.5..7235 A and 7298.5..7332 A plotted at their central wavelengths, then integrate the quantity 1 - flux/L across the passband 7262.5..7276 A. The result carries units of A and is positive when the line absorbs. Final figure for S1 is -0.24 A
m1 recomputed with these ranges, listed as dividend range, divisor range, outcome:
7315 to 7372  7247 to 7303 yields 1.01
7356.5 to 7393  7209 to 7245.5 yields 1.01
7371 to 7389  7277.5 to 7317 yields 1.02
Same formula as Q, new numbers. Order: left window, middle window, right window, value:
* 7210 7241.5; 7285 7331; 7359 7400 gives 0.01 mag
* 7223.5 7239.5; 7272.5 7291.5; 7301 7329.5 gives 0.02 mag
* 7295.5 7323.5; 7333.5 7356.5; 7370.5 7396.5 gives 0.00 mag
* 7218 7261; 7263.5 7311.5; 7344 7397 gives 0.00 mag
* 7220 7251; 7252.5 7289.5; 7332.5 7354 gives 0.01 mag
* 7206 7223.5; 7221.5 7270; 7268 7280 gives -0.01 mag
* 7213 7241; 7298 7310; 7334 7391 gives -0.02 mag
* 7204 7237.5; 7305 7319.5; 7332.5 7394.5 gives -0.01 mag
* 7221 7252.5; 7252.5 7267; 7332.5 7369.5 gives 0.00 mag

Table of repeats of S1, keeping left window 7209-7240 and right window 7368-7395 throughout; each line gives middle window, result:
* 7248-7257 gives 0.17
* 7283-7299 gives 0.44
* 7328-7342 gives 0.08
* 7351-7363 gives 0.49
